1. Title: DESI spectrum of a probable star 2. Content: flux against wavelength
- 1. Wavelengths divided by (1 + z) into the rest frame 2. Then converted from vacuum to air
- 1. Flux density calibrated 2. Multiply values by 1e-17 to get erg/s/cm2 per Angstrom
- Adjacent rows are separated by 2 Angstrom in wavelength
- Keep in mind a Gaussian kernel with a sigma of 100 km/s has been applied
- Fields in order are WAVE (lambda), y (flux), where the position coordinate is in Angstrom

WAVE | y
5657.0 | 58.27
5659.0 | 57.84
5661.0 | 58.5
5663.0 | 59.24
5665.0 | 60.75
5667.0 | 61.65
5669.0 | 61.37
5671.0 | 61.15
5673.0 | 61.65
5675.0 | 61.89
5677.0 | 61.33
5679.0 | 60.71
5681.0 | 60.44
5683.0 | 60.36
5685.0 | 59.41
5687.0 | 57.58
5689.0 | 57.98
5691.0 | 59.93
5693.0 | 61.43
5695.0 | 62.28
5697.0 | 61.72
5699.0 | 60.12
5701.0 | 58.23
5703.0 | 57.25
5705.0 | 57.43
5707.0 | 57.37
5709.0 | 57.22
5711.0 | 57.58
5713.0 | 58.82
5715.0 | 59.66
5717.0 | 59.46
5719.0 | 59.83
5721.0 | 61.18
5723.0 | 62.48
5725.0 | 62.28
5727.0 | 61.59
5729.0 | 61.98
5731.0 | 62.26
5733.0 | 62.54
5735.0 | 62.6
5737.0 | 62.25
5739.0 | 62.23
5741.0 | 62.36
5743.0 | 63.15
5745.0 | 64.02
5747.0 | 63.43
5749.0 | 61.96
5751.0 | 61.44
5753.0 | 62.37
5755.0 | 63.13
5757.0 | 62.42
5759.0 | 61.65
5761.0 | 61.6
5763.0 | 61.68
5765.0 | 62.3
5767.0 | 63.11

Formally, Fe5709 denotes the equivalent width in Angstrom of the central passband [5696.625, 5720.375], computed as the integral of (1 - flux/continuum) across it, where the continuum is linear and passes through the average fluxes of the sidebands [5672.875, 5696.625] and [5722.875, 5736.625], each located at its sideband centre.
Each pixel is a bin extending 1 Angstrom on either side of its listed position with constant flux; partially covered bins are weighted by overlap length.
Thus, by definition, 1.0 Angstrom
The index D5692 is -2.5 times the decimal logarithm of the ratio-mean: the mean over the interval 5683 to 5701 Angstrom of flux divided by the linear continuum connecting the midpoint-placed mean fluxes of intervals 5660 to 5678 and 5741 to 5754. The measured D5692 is 0.03 mag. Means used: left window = 60.8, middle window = 60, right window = 62.7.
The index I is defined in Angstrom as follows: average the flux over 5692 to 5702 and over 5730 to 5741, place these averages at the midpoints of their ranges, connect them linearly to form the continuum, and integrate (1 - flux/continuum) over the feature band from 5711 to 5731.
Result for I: 0.3 Angstrom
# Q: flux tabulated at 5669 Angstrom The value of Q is 61.37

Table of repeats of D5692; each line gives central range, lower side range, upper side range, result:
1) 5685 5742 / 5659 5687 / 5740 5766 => 0.021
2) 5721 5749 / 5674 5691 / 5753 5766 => -0.018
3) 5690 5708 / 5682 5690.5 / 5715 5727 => 0.002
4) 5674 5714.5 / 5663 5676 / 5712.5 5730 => 0.029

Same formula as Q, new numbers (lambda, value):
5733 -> 62.54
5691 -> 59.93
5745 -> 64.02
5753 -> 62.37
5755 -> 63.13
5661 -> 58.5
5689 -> 57.98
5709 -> 57.22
